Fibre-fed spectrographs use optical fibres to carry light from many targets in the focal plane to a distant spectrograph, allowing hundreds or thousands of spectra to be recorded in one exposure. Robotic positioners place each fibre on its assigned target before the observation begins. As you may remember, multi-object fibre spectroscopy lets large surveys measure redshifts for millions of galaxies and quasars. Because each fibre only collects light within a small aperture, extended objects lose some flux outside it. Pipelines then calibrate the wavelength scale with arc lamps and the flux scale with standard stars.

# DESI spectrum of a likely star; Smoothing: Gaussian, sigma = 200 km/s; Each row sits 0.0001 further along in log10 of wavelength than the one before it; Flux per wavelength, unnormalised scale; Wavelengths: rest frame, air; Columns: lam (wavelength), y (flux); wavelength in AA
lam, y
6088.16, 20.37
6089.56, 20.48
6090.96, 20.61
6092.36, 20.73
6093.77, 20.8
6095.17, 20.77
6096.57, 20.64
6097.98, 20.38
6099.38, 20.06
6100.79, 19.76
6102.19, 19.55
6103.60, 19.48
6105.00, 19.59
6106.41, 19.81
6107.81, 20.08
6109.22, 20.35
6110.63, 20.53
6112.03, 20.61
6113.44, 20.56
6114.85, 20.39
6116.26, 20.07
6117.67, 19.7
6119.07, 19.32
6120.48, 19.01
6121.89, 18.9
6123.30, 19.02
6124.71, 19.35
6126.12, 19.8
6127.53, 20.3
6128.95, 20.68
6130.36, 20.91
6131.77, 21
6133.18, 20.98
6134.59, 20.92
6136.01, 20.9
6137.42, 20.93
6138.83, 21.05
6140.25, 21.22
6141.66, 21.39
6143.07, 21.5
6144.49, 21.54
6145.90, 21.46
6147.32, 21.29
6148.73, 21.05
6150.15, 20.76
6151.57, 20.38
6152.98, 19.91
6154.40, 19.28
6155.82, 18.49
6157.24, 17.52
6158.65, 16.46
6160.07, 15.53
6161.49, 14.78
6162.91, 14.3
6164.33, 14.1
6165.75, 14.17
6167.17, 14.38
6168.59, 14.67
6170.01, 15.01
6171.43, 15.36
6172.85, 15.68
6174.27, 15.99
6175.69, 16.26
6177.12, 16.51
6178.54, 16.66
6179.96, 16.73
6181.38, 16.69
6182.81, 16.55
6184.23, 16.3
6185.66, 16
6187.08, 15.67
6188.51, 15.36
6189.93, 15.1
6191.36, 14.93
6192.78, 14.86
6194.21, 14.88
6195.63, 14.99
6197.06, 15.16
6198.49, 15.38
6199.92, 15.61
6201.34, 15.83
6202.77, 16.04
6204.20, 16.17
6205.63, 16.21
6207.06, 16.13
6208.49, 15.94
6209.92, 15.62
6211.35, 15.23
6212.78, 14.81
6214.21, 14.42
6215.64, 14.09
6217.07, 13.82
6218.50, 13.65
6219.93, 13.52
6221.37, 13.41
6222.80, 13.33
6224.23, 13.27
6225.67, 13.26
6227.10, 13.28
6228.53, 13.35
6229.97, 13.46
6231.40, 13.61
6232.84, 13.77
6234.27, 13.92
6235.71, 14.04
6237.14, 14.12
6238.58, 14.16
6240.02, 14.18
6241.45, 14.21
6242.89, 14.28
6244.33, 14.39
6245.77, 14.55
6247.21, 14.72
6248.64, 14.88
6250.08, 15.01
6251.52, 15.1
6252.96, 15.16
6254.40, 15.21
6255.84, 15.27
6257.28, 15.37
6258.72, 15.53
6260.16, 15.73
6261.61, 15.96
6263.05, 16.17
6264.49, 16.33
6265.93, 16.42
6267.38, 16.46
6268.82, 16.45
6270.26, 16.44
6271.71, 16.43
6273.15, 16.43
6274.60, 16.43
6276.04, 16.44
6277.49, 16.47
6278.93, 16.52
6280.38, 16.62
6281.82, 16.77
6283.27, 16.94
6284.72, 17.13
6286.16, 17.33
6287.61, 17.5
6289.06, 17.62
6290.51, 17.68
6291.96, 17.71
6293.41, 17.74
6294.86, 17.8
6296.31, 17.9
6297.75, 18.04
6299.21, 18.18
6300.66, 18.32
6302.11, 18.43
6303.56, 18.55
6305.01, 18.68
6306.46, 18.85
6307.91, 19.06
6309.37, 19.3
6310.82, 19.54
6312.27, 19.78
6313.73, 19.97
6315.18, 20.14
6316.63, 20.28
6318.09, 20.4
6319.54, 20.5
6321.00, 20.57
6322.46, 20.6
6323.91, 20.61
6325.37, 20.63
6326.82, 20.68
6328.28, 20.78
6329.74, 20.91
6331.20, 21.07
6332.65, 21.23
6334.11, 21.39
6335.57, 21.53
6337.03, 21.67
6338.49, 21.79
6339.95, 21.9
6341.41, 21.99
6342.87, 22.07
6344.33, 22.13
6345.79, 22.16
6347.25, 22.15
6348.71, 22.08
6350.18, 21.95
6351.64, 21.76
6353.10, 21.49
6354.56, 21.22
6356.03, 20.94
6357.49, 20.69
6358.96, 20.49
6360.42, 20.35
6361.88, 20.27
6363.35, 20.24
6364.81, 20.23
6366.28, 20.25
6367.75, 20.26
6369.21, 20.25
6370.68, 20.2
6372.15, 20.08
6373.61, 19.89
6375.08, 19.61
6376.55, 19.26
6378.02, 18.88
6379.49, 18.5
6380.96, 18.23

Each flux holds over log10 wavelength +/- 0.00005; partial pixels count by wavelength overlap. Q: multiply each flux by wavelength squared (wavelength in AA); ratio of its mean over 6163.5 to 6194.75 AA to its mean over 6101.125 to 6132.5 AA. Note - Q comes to 0.79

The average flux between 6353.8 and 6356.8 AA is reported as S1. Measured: 21.1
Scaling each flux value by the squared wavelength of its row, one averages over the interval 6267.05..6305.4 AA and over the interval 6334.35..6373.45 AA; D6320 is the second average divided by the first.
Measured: 1.2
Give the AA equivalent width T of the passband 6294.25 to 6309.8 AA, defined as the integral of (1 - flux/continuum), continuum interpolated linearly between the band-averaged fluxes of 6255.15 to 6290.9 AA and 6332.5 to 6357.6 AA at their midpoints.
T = 0.11 AA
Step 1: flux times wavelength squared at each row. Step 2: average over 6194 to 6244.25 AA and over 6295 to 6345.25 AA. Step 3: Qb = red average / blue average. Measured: 1.44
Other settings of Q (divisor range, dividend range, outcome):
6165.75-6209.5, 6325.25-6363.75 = 1.43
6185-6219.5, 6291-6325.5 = 1.30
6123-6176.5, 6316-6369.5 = 1.20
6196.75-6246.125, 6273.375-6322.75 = 1.30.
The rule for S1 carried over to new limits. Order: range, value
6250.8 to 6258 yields 15.2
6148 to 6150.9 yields 20.9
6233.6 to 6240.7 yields 14.1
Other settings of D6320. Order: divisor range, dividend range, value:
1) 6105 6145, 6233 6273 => 0.78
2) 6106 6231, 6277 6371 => 1.21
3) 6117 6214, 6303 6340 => 1.22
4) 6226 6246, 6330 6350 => 1.62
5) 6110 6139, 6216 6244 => 0.70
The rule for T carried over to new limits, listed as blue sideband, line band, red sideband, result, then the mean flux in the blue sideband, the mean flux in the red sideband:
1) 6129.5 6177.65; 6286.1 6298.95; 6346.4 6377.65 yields 1.39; 18.4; 20.6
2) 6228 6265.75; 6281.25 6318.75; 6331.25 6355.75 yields 0.31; 14.7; 21.7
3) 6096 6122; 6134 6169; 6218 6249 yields -1.58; 20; 13.9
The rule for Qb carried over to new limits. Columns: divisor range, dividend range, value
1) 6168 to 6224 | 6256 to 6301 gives 1.13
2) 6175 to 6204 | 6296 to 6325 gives 1.28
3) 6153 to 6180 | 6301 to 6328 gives 1.30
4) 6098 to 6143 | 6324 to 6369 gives 1.13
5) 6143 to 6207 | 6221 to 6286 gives 0.94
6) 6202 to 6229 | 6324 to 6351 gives 1.54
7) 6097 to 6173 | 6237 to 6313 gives 0.91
